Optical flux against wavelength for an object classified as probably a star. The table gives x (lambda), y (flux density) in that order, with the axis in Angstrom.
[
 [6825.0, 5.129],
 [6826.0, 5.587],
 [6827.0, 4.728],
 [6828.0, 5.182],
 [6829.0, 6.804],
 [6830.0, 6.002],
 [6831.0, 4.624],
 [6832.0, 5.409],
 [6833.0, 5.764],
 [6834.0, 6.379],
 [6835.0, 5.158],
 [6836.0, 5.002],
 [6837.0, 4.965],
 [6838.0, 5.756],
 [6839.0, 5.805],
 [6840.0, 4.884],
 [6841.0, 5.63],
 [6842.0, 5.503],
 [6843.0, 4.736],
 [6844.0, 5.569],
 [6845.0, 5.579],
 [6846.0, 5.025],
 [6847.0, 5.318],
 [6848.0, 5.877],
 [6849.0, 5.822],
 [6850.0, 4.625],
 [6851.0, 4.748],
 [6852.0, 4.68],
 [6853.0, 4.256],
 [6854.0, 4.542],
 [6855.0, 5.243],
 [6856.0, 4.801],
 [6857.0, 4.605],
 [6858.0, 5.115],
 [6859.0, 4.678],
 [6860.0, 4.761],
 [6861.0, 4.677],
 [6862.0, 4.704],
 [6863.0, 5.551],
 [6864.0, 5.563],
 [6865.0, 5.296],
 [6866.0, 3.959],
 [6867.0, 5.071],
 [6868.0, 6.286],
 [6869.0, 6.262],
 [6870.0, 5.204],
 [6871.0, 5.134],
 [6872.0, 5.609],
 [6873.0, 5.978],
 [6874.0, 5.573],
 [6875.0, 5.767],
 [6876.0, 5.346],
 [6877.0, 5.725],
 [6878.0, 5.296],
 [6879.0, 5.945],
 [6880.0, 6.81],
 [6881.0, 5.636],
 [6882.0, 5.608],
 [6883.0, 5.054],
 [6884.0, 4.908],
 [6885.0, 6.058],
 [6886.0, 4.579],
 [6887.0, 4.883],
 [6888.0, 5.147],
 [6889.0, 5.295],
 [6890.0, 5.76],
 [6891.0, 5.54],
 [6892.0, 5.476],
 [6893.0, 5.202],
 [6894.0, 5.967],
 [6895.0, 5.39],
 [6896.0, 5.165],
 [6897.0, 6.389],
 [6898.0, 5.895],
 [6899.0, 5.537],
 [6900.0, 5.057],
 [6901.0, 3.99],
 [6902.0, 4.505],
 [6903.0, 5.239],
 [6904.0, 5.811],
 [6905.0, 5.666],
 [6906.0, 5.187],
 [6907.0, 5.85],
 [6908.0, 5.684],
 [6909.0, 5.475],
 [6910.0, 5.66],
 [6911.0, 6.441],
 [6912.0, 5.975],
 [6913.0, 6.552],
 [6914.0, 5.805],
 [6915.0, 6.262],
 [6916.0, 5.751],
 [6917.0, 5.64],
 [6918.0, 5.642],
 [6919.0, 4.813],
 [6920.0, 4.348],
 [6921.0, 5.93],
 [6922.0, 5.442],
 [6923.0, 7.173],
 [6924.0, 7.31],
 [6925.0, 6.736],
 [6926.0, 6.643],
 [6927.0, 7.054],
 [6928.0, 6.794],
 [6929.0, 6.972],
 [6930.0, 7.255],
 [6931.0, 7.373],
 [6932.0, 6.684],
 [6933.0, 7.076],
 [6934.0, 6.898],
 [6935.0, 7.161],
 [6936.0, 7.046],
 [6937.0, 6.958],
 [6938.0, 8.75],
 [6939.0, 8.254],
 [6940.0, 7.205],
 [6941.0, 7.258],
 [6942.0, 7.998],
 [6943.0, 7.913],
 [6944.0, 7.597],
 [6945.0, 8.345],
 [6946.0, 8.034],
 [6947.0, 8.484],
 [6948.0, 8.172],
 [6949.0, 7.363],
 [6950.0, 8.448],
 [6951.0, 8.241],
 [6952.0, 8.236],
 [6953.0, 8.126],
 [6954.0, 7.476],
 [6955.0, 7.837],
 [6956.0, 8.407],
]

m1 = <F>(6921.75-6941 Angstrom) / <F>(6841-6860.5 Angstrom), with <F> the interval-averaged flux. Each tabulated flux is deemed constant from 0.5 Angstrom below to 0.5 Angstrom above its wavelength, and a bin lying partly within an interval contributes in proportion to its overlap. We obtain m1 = 1.4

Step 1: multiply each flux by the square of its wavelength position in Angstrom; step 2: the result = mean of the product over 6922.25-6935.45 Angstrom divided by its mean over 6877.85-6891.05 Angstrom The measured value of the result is 1.3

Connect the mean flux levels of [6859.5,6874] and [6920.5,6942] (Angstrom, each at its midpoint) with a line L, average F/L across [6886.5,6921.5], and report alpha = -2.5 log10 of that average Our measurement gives 0.147 mag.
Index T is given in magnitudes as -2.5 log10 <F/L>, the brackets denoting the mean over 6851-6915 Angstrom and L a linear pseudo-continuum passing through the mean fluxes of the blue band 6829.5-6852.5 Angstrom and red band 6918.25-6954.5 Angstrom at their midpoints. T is 0.15 mag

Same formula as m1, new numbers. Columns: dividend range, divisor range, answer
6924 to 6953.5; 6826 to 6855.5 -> 1.42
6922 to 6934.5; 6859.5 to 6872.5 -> 1.32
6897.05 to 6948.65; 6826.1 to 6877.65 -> 1.23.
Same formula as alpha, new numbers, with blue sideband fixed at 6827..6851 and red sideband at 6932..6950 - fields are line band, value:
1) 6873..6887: 0.14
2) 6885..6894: 0.22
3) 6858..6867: 0.20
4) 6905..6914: 0.19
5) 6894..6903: 0.26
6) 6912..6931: 0.16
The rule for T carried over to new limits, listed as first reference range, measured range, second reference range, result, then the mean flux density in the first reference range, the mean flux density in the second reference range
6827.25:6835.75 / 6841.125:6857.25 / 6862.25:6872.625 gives 0.09 mag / 5.62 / 5.38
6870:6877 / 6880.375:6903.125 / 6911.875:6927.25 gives 0.08 mag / 5.55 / 6.05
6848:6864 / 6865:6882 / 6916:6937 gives -0.06 mag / 4.91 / 6.49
